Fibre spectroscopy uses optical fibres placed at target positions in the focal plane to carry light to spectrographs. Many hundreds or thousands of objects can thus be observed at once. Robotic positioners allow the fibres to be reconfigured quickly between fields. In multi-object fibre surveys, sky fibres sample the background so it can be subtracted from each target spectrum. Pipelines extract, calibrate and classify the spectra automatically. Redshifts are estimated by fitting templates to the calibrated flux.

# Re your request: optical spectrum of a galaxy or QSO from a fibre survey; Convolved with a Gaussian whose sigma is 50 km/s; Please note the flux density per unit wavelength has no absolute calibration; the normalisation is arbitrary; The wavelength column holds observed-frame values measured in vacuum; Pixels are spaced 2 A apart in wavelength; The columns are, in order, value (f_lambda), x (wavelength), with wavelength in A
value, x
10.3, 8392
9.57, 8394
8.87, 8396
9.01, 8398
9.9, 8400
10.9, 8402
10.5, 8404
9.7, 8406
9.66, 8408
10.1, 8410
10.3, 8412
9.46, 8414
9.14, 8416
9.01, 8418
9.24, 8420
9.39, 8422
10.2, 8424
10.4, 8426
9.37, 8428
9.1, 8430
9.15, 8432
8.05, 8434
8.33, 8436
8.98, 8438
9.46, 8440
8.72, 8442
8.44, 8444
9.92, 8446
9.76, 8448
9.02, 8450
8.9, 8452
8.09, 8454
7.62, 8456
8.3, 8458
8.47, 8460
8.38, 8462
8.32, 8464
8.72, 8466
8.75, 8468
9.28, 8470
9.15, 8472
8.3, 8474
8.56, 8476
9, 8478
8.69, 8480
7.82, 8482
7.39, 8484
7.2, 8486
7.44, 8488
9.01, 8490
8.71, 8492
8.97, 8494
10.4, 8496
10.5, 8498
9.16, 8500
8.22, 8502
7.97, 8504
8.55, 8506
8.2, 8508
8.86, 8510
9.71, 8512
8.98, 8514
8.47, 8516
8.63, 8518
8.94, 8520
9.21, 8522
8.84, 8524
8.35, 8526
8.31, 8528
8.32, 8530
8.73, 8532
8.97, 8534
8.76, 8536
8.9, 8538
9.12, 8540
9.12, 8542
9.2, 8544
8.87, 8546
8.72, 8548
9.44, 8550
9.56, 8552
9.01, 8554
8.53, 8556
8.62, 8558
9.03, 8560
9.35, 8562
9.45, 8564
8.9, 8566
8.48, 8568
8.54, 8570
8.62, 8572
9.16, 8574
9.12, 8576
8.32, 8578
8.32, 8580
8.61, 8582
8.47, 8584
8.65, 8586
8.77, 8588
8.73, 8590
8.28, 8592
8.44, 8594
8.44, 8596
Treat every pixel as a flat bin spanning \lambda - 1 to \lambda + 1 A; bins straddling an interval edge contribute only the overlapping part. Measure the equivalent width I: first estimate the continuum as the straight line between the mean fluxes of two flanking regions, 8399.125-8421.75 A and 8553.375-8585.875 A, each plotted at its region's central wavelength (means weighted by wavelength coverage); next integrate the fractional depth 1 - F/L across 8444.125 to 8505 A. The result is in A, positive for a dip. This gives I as 4.7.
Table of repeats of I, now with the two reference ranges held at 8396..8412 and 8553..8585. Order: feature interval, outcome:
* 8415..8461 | 3.25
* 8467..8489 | 2.54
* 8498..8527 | 1.23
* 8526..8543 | 0.50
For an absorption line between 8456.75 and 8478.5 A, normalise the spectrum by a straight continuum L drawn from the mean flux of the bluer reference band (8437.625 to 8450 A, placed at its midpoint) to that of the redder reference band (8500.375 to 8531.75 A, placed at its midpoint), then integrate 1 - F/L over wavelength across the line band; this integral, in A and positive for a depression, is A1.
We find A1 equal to 0.9 A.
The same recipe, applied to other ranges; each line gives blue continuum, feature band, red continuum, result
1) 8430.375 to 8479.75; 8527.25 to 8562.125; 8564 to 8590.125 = -0.8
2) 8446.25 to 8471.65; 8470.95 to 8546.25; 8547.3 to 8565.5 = 1.4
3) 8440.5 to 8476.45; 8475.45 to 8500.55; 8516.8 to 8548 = 0.2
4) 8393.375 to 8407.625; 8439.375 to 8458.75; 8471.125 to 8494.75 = 0.3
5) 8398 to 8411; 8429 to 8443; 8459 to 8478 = 0.8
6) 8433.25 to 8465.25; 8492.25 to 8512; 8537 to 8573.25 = -0.4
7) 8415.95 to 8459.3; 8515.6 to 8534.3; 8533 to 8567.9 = 0.7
